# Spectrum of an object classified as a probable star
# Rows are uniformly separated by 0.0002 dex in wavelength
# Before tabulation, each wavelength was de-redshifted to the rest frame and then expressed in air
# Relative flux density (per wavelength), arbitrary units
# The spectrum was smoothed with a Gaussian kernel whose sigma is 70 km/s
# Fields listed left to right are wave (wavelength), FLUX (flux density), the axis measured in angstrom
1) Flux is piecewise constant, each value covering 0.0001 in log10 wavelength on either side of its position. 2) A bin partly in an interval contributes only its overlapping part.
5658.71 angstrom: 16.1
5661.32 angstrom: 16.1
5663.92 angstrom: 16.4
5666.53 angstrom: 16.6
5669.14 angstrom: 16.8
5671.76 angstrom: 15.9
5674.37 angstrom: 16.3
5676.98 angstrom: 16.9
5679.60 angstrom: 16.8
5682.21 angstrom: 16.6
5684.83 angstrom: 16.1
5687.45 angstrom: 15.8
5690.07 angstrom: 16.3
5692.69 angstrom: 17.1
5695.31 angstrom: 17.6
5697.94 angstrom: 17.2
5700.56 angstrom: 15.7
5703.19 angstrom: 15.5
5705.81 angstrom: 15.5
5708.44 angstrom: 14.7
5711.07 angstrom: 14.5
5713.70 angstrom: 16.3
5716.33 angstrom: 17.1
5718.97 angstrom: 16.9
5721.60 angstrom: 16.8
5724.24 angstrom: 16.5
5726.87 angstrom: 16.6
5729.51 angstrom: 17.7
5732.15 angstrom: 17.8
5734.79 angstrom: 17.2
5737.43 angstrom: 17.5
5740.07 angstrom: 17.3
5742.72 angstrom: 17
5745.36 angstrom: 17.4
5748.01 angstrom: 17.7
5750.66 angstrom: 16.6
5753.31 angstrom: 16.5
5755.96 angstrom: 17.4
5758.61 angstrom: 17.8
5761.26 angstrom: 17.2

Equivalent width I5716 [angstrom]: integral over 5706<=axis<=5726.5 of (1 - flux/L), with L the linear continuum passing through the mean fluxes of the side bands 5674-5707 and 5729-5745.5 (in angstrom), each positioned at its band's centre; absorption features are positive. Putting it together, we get 1.0 angstrom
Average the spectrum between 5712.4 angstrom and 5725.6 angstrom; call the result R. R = 16.7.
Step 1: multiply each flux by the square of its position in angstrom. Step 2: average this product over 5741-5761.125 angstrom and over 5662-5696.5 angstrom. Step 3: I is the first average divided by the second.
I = 1.1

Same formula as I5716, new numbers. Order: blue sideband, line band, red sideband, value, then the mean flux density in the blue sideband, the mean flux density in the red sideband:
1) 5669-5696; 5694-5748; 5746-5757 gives 0.50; 16.5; 17.1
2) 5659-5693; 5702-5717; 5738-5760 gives 1.11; 16.4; 17.2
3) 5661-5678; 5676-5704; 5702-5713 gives -1.41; 16.4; 15.1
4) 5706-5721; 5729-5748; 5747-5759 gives -0.84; 15.9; 17.1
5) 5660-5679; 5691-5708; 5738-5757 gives 0.37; 16.4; 17.1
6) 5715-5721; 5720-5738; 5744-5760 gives -0.09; 17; 17.2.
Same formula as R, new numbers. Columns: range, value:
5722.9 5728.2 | 16.6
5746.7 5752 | 17.1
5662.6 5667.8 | 16.5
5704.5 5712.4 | 14.9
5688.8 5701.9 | 16.8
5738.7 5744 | 17.1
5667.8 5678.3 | 16.5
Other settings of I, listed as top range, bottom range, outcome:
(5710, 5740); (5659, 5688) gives 1.05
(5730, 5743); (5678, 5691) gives 1.09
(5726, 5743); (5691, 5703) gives 1.05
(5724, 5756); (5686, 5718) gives 1.08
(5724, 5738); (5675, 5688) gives 1.07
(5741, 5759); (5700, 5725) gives 1.09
